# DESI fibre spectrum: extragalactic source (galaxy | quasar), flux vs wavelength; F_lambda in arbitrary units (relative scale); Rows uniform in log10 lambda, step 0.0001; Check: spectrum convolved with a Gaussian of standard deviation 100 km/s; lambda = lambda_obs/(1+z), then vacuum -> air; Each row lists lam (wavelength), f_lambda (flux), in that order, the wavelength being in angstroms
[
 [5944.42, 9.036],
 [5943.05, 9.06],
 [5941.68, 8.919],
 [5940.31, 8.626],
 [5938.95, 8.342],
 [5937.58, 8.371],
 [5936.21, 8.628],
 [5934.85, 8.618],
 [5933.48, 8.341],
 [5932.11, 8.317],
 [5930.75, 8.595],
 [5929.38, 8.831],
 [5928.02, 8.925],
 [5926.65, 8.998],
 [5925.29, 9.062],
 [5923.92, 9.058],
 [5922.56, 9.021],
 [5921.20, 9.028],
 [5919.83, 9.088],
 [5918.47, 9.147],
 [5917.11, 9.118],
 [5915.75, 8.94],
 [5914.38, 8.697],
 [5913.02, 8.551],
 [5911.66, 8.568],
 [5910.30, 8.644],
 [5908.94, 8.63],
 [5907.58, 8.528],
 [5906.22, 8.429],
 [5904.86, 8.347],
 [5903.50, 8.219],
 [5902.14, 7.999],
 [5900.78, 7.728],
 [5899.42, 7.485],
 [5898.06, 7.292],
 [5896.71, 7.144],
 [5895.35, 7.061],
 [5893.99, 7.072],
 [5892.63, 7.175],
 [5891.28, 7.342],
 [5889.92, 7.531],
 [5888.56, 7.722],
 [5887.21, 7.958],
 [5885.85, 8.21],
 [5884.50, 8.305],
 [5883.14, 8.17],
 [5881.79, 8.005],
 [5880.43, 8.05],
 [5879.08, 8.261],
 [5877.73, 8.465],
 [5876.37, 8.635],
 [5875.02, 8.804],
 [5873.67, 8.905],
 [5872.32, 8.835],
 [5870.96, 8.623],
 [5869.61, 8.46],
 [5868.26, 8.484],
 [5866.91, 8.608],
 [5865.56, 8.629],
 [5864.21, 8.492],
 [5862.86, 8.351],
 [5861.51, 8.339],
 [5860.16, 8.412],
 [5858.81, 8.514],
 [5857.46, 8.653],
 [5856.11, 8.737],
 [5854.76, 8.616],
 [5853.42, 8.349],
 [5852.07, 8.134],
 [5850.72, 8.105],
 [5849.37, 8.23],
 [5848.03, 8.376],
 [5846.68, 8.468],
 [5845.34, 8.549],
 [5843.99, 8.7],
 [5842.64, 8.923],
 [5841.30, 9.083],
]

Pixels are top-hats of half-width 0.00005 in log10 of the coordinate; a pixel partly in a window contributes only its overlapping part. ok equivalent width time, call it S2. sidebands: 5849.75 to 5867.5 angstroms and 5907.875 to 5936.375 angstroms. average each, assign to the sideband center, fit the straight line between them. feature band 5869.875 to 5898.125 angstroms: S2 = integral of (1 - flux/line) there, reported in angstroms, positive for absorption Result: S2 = 1.93 angstroms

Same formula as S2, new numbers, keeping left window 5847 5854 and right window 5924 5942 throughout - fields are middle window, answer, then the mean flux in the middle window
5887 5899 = 1.58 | 7.35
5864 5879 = -0.48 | 8.62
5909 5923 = -0.47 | 8.87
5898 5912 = 0.53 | 8.2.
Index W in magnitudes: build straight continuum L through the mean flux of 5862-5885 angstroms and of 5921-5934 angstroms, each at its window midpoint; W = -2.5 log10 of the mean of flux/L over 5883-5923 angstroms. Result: 0.06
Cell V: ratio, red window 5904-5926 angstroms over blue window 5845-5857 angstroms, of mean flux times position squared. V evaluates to 1.1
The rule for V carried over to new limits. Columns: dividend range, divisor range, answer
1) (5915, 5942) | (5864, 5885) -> 1.06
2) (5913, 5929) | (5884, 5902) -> 1.20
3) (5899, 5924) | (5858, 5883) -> 1.03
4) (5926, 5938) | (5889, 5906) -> 1.15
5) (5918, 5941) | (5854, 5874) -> 1.05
